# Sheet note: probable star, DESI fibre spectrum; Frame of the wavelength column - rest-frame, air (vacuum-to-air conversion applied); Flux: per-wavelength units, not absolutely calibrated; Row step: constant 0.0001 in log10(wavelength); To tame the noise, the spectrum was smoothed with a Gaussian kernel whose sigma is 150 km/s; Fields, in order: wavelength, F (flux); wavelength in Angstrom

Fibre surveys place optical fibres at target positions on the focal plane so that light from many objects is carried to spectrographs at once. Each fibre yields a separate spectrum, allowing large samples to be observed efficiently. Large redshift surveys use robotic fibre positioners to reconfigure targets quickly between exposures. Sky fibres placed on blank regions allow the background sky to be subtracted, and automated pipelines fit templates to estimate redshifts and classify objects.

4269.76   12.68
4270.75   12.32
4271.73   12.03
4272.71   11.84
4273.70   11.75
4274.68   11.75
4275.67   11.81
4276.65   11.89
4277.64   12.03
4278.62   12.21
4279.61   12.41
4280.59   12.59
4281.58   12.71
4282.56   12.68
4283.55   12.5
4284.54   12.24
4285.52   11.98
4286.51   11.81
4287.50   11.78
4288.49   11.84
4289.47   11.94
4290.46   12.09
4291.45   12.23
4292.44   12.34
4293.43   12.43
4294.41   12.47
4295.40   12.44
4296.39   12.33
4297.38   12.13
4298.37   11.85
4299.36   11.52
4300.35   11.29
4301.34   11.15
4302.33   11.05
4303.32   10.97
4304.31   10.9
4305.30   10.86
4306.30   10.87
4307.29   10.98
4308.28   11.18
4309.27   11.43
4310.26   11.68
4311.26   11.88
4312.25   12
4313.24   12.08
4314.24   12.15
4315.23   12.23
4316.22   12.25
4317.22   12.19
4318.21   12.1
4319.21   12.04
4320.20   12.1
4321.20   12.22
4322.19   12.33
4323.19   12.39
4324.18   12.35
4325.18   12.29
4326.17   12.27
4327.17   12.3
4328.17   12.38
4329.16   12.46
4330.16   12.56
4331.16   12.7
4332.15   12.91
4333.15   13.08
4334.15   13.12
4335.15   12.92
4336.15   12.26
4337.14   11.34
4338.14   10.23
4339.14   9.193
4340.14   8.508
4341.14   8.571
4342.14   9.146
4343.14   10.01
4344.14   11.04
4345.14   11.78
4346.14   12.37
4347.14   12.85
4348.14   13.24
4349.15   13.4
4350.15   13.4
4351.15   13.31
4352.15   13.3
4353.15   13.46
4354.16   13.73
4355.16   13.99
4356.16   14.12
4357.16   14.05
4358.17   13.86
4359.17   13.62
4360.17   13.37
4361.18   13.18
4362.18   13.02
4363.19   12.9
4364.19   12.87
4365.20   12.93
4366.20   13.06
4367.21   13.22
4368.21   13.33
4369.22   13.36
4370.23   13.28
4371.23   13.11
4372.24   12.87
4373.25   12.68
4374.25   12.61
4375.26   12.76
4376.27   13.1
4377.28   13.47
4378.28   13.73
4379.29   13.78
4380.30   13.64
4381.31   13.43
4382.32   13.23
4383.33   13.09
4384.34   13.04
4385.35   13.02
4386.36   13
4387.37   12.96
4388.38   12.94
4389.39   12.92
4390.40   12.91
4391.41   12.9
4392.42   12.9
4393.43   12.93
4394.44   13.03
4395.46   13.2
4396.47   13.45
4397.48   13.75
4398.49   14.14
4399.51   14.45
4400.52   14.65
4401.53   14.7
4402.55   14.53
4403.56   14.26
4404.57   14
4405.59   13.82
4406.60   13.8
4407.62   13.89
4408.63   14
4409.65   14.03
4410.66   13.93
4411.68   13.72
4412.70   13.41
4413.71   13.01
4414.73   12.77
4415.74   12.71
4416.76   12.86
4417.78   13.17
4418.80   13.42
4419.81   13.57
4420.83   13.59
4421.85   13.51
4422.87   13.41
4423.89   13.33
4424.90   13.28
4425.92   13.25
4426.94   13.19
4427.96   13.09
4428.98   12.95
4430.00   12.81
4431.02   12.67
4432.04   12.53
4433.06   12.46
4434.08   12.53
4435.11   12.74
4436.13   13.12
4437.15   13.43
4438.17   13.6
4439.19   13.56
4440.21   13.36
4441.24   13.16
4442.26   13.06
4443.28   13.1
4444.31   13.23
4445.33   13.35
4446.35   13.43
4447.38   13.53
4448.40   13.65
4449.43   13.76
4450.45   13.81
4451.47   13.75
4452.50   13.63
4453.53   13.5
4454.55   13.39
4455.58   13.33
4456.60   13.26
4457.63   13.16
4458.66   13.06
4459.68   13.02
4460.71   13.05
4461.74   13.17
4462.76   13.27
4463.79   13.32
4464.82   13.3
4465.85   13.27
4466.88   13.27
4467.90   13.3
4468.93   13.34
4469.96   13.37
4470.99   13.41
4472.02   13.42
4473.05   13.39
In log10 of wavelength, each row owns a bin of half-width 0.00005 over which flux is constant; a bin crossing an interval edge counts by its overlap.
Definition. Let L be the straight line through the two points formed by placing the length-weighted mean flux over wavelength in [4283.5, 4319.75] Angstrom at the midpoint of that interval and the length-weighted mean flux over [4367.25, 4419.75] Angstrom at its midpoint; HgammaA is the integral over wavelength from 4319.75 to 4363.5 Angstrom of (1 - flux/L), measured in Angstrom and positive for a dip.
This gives 0.5 Angstrom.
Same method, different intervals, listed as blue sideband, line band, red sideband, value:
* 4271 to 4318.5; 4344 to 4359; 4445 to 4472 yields -1.0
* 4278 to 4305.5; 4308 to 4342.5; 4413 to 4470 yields 1.2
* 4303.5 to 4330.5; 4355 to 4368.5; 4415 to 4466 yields -1.1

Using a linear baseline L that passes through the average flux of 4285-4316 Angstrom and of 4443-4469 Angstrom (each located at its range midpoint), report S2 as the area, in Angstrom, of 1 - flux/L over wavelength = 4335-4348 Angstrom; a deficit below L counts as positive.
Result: 1.47 Angstrom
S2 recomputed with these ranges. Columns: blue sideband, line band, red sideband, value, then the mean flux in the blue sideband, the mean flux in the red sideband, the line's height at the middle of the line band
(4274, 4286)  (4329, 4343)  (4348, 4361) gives 2.1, 12.2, 13.6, 13.3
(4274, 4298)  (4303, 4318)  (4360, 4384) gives 1.1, 12.2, 13.2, 12.5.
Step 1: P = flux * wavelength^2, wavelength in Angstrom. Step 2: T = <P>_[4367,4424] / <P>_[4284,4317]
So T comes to 1.2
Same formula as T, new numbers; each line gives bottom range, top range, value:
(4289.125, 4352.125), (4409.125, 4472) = 1.18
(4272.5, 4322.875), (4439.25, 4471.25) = 1.20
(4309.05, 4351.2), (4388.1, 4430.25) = 1.17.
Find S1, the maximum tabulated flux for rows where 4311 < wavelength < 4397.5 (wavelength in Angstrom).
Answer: 14.12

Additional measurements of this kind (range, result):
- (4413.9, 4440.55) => 13.6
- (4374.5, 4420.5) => 14.7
